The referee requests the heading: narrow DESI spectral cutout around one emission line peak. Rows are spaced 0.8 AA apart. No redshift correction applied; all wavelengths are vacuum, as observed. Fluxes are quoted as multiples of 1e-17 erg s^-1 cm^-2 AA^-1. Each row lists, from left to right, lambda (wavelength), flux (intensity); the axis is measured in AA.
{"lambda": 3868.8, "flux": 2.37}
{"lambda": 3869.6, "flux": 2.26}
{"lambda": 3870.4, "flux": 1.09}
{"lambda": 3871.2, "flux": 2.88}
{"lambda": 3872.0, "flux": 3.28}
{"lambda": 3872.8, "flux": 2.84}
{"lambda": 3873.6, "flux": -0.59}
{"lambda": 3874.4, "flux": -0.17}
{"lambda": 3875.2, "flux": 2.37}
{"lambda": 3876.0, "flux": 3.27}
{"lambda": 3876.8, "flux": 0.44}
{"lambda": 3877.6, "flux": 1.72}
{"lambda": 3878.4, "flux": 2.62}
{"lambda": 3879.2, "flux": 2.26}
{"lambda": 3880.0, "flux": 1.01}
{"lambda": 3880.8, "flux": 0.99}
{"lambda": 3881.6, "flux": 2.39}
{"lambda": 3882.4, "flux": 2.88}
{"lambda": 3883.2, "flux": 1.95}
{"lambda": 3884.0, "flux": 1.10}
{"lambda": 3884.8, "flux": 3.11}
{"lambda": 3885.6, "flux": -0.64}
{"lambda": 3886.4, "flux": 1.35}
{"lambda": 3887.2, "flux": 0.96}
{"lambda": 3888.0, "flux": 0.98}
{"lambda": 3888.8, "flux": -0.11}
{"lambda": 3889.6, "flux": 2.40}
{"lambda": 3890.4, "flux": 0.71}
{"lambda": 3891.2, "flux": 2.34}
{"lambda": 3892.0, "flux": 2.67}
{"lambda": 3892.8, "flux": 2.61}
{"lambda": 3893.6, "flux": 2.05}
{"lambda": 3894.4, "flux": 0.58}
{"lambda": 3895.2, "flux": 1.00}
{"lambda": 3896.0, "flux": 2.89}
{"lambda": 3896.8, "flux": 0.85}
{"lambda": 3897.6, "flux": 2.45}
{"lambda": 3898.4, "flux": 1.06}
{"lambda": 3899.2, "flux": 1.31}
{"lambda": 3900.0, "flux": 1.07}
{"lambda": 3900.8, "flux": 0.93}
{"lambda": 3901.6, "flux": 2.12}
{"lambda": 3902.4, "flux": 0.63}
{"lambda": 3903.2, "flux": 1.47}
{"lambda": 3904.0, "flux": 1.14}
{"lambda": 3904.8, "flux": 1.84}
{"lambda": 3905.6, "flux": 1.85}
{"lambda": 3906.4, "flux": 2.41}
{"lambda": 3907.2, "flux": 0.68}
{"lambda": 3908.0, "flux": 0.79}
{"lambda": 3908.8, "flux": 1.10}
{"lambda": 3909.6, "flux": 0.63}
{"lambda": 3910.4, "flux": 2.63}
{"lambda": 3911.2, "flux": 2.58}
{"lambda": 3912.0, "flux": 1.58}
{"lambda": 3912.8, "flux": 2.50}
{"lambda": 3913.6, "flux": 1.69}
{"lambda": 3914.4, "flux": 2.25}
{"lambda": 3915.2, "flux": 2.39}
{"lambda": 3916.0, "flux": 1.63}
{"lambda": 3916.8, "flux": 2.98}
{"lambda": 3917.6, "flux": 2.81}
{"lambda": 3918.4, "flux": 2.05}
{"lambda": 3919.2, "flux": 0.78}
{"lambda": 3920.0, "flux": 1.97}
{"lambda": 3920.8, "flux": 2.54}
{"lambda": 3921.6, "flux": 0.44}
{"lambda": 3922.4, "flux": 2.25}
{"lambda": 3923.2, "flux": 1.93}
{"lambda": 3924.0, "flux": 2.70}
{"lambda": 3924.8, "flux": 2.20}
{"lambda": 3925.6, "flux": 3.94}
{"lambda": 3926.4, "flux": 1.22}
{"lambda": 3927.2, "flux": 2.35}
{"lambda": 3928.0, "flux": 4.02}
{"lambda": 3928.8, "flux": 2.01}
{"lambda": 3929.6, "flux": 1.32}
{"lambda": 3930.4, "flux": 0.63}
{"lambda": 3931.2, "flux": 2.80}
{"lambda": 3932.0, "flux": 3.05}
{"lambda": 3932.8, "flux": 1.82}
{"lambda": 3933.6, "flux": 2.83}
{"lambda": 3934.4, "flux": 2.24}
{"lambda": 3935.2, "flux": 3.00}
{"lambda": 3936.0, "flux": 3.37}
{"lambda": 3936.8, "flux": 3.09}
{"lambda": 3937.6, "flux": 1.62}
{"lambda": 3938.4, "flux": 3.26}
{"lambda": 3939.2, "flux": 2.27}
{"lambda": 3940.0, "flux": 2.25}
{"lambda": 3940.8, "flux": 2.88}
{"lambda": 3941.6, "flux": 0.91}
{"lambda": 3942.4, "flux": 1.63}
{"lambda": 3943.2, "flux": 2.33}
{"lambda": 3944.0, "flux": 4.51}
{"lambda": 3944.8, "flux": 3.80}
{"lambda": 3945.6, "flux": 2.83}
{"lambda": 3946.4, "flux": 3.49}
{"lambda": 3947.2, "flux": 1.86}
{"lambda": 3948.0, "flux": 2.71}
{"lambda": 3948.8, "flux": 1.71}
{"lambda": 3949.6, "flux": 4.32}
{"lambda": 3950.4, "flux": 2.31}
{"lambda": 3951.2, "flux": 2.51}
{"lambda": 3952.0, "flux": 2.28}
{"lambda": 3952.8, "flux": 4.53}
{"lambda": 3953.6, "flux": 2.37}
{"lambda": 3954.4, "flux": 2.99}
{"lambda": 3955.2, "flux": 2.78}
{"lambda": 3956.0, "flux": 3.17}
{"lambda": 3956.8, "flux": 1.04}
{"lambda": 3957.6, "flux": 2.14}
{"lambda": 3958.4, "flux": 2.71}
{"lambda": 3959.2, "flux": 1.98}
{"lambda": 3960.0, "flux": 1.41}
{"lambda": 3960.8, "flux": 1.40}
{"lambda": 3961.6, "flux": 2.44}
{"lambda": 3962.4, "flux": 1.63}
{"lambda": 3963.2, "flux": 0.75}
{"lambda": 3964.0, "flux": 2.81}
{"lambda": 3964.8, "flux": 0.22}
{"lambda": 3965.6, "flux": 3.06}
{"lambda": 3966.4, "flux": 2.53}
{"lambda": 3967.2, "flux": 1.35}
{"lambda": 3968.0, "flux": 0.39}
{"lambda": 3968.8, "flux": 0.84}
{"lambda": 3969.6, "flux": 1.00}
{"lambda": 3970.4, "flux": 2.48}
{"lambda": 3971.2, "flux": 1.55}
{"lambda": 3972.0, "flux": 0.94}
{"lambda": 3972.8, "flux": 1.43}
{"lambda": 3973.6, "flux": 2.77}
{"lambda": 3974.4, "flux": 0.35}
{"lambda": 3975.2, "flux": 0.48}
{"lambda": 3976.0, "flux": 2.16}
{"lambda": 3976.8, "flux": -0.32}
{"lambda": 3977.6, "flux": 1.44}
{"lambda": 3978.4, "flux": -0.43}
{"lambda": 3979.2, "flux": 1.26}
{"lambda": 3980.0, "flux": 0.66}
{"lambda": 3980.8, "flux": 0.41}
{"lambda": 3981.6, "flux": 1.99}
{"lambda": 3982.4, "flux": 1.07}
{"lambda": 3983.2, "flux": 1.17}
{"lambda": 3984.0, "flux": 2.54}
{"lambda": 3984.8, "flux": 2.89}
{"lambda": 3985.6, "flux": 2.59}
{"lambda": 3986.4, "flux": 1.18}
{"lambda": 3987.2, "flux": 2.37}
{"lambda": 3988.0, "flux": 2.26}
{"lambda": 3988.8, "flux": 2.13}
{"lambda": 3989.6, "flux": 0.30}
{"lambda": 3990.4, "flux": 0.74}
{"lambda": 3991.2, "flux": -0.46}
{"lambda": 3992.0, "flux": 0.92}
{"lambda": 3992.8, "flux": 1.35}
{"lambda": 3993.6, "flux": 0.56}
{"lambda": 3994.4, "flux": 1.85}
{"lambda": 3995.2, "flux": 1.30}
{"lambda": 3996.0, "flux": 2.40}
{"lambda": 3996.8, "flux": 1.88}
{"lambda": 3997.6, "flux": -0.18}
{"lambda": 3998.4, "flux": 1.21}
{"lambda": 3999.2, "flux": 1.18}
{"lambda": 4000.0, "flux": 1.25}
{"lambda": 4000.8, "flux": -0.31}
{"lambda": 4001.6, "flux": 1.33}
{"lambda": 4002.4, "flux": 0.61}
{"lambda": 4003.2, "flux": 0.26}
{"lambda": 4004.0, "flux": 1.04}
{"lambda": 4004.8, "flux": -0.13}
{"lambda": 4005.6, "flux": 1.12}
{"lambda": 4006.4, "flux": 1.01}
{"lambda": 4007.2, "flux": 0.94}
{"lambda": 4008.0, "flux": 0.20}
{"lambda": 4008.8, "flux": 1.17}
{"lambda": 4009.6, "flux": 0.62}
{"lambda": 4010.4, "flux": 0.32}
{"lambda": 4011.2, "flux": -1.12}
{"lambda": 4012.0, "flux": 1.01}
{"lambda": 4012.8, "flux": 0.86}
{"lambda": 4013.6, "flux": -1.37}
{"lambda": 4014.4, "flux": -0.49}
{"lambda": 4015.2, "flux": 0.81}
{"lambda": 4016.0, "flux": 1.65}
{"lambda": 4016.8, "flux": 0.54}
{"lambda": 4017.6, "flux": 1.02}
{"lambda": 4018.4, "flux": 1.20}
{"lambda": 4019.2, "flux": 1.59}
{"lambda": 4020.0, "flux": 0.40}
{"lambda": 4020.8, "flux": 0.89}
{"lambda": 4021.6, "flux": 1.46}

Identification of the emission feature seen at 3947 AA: C IV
